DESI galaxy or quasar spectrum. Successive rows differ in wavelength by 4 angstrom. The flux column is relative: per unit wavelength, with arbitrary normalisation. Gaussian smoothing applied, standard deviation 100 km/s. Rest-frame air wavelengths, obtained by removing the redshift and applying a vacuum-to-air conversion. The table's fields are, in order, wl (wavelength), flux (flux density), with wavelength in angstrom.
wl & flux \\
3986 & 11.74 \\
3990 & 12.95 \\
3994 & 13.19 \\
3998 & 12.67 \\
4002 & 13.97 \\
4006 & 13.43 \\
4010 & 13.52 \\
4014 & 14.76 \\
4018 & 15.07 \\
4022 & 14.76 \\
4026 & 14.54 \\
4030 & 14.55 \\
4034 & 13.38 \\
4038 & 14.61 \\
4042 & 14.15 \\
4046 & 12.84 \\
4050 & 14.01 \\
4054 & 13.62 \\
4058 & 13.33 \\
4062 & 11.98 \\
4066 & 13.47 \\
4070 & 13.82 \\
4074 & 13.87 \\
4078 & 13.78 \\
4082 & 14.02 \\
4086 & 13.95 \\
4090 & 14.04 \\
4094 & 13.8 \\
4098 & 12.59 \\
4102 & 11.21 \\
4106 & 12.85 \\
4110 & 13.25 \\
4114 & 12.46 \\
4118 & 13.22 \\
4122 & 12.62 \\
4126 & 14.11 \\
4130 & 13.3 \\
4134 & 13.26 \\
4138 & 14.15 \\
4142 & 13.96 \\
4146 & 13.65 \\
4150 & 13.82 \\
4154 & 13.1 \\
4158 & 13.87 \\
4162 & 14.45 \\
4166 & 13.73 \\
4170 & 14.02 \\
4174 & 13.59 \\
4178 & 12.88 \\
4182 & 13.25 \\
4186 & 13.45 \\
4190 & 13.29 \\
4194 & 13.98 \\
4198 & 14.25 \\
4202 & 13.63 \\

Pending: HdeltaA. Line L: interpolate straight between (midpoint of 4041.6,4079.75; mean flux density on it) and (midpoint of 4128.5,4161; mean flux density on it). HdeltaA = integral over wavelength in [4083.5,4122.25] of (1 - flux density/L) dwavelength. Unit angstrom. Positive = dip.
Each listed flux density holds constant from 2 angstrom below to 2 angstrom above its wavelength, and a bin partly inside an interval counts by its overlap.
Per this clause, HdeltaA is 1.5 angstrom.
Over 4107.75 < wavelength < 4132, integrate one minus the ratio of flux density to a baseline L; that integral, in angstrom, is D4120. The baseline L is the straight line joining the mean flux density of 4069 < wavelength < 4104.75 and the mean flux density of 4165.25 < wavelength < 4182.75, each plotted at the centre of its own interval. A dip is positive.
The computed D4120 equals 0.5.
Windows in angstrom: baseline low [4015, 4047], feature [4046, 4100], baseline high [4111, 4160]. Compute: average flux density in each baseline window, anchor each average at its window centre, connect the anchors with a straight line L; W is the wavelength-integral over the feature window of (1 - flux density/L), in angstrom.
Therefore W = 1.6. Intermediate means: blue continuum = 14.3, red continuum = 13.5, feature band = 13.5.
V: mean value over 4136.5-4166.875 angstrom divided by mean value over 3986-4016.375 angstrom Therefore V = 1.0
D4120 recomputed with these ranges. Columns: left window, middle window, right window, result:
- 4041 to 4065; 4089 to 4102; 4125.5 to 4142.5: 0.4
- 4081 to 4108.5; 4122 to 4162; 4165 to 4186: -1.0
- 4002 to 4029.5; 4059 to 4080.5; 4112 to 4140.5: 0.7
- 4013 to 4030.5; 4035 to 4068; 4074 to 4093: 2.0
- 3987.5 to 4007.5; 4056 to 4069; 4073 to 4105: 0.3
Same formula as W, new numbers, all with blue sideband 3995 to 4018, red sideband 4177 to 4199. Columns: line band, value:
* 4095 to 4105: 1.07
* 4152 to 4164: -0.22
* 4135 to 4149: -0.30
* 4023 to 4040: -0.70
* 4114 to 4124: 0.58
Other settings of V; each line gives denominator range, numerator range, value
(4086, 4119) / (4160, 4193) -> 1.05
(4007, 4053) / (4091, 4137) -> 0.92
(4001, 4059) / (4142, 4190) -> 0.97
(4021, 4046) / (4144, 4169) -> 0.97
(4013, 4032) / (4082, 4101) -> 0.92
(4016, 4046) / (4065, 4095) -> 0.97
